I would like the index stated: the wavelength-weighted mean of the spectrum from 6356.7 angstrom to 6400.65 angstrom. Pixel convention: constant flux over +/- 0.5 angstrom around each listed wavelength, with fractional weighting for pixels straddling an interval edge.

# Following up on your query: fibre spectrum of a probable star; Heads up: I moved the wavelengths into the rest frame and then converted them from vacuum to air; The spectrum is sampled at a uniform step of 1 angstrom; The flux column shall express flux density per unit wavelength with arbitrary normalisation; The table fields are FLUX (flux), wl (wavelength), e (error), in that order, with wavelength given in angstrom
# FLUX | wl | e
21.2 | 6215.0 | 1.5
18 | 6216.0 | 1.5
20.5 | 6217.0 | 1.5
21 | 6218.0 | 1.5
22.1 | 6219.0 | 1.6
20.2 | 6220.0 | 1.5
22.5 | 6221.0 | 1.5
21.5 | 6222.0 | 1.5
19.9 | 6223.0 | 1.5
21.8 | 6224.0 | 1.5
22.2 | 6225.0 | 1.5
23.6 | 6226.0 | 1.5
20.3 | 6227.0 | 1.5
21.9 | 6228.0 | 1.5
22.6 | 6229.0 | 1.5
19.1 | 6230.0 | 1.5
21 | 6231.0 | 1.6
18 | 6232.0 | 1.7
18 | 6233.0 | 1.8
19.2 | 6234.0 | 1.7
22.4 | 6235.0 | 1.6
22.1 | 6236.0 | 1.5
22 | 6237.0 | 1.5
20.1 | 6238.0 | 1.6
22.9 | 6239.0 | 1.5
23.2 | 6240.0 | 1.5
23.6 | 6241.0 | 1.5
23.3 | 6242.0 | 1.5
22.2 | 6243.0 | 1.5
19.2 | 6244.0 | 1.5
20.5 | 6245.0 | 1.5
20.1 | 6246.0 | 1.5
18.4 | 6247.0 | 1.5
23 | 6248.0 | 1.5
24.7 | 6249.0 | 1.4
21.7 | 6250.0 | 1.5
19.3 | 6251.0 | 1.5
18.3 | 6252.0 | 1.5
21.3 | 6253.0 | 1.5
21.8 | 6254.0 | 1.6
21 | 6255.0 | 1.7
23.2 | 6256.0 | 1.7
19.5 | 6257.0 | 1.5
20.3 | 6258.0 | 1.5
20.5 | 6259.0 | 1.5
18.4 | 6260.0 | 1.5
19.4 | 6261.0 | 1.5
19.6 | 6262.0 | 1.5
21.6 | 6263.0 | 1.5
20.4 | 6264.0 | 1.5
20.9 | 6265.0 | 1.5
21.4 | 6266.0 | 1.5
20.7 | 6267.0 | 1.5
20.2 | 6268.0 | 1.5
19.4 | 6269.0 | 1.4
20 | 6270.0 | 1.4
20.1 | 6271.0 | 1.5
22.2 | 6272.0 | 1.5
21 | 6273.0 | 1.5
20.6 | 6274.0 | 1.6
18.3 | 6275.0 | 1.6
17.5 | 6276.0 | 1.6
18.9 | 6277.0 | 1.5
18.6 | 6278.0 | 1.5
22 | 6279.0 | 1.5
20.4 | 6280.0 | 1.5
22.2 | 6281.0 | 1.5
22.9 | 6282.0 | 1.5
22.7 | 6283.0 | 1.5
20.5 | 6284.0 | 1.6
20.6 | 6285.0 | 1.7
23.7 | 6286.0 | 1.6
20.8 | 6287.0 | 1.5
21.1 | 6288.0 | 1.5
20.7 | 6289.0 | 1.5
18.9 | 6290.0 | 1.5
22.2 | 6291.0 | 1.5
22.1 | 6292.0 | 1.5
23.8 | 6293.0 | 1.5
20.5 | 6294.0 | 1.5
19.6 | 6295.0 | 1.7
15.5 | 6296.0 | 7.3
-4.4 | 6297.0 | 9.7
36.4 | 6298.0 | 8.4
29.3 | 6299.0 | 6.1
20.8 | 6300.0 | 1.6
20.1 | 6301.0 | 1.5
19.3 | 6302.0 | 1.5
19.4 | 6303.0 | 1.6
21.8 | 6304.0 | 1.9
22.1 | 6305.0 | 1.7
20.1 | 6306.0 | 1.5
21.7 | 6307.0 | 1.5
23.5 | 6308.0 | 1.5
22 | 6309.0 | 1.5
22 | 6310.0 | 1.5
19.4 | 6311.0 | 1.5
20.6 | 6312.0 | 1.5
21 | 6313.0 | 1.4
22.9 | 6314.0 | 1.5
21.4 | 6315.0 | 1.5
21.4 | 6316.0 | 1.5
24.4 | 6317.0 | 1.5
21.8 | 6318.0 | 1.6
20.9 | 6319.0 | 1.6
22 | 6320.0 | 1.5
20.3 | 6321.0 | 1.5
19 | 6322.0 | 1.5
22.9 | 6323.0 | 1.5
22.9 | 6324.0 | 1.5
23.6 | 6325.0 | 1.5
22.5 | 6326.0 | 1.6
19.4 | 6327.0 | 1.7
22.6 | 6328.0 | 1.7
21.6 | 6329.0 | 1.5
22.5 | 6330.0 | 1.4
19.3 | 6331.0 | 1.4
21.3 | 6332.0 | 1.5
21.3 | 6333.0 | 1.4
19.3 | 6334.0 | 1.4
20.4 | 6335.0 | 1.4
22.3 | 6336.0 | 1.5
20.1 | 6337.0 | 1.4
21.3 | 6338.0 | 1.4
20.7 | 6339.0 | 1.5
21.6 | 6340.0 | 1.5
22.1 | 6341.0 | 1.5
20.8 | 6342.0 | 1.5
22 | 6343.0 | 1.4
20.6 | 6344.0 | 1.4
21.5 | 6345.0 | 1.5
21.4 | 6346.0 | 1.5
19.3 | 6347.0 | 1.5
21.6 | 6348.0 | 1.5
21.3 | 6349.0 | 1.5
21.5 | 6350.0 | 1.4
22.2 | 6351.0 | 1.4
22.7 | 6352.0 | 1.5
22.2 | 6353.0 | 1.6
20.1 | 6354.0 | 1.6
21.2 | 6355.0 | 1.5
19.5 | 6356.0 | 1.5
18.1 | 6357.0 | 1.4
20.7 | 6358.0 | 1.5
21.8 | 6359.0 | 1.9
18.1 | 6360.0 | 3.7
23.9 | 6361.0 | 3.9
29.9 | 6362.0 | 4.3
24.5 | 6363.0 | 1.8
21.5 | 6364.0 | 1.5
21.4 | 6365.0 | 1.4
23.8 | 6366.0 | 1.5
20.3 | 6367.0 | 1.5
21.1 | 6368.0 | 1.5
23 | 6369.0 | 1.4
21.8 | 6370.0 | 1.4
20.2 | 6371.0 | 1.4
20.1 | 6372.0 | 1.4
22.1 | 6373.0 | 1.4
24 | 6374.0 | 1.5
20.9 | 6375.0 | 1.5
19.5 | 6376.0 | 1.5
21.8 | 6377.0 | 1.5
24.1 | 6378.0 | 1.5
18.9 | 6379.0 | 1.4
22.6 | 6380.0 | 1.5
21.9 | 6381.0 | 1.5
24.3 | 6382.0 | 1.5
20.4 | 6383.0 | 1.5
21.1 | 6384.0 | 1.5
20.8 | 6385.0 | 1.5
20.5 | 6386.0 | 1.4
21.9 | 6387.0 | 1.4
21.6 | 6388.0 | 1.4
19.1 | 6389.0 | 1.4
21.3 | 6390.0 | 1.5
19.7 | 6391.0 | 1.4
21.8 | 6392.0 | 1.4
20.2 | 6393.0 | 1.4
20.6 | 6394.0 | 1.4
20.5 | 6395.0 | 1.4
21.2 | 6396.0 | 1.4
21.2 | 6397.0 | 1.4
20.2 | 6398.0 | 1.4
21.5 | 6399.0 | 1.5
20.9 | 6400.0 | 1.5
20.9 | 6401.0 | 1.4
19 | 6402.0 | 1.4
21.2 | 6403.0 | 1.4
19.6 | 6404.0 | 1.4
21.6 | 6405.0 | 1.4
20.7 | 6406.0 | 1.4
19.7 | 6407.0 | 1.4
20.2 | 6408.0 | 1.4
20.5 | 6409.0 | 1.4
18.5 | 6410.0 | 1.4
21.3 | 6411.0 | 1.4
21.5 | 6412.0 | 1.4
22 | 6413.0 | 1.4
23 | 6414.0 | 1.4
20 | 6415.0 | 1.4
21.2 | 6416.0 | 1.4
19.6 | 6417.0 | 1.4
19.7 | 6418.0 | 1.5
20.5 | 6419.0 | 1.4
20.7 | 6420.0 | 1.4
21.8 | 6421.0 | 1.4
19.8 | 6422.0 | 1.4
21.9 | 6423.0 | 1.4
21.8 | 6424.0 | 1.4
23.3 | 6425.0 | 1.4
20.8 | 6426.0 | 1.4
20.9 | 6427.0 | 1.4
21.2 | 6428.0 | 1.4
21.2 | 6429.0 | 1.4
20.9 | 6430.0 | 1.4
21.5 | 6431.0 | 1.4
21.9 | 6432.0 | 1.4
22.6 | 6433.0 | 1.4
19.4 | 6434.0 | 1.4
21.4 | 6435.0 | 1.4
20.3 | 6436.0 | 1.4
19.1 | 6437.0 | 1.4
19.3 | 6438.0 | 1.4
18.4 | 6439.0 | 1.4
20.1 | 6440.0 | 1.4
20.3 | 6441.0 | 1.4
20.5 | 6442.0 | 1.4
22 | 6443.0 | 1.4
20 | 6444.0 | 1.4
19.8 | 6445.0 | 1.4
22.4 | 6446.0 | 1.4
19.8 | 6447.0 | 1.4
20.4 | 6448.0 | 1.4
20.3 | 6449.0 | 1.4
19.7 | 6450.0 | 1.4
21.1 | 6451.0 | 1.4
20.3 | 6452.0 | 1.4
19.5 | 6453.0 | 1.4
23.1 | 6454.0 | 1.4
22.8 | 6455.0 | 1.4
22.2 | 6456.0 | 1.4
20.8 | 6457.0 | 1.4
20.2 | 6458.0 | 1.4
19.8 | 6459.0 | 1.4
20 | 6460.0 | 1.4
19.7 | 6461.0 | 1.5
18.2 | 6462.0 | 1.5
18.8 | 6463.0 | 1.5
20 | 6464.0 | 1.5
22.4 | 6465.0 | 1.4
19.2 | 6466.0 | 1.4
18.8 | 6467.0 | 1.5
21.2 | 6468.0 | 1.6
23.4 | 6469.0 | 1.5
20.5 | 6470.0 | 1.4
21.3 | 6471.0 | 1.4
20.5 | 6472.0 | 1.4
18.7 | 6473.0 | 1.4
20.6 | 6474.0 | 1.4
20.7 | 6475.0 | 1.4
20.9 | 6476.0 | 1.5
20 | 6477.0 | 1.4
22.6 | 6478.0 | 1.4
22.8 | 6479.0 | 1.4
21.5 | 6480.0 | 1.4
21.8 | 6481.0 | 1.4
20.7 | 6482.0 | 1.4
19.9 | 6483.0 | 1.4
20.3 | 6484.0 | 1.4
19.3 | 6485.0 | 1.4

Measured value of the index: 21.5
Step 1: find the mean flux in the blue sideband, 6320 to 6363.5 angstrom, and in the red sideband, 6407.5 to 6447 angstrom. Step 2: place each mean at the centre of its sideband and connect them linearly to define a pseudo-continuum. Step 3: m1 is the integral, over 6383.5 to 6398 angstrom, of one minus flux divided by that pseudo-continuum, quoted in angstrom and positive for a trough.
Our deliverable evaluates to 0.2 angstrom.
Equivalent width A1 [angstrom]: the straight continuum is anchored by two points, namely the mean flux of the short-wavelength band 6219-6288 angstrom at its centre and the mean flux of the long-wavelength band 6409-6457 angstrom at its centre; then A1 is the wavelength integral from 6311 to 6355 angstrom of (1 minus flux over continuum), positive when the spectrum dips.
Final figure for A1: -1.1 angstrom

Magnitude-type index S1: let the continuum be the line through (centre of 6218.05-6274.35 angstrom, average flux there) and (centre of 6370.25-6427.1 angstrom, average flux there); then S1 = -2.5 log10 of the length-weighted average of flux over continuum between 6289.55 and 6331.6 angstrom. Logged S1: -0.01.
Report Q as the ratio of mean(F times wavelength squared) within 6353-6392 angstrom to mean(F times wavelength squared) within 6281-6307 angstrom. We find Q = 1.1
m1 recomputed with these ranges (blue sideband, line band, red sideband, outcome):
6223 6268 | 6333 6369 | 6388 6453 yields -1.2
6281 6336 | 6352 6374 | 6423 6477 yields -0.8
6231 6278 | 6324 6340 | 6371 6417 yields -0.3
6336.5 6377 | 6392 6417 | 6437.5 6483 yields 0.4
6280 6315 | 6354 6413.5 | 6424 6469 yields -1.2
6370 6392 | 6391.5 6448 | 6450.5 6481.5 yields 0.8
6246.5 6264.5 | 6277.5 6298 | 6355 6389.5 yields 0.8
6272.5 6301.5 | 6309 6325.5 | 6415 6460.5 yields -0.8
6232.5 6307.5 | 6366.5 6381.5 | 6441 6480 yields -0.6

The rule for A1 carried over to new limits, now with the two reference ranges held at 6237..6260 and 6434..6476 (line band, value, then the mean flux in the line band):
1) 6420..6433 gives -0.57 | 21.4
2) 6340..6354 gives -0.39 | 21.4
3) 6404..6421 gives -0.07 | 20.7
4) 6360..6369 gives -0.96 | 23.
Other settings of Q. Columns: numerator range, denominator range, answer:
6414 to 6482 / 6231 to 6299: 1.06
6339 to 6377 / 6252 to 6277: 1.09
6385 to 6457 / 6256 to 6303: 1.06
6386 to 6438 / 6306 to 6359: 1.00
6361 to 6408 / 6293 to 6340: 1.04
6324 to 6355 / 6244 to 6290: 1.06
